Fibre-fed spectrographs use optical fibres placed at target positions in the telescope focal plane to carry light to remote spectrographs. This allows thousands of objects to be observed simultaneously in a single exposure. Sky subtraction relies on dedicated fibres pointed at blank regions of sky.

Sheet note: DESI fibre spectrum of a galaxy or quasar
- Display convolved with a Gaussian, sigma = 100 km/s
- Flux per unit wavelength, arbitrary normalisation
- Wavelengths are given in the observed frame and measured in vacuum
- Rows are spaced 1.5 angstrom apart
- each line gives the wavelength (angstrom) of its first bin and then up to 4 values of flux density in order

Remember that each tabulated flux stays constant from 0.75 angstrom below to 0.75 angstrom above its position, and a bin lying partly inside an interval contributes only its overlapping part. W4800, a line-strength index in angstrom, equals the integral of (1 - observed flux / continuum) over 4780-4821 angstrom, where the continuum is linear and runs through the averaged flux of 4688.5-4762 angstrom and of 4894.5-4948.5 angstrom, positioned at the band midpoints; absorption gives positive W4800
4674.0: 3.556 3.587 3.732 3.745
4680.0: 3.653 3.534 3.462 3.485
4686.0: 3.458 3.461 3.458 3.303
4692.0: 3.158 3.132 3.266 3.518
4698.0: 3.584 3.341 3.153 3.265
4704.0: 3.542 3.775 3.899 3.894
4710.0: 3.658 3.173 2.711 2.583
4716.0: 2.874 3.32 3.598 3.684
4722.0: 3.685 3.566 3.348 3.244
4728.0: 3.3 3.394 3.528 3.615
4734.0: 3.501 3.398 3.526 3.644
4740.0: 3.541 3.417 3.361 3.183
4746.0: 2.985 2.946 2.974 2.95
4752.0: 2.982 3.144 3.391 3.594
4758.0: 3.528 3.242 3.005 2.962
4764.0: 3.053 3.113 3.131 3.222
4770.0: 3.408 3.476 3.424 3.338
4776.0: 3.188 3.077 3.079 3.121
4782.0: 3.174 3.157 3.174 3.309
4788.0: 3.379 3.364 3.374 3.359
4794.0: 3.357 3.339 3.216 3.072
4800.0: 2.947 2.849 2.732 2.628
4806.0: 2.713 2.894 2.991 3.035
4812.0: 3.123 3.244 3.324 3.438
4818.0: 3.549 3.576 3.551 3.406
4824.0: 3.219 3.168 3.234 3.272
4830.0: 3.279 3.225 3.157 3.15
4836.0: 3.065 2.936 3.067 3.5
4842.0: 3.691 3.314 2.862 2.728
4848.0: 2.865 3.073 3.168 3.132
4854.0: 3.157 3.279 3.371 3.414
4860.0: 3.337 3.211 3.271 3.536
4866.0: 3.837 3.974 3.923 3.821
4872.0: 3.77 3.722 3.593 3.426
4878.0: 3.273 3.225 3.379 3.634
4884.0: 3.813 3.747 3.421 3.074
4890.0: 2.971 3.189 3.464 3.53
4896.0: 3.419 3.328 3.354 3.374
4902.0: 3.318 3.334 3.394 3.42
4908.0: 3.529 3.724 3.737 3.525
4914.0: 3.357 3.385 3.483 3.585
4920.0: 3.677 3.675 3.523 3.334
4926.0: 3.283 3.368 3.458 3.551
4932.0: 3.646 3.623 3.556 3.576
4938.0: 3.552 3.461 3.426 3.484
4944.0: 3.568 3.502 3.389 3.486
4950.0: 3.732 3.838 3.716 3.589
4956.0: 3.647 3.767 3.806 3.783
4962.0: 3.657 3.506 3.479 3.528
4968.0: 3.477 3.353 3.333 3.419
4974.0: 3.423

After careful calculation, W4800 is 2.72 angstrom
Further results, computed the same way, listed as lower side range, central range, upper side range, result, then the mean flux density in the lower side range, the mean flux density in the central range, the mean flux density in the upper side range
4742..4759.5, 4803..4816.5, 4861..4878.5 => 1.6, 3.19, 3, 3.62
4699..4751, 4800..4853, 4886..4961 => 4.4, 3.36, 3.14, 3.5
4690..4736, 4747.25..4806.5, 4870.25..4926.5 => 4.3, 3.39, 3.17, 3.47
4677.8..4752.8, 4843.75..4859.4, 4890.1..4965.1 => 1.6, 3.38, 3.11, 3.52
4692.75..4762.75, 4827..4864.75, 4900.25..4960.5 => 2.8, 3.34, 3.2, 3.54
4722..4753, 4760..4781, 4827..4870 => 0.8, 3.33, 3.19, 3.28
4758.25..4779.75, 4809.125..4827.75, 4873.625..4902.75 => -0.1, 3.2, 3.31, 3.4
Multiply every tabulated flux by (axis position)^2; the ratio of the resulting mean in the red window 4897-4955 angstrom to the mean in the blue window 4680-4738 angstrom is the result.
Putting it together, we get 1.13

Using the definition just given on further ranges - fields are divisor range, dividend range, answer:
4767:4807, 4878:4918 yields 1.13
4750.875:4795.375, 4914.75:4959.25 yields 1.17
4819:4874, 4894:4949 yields 1.08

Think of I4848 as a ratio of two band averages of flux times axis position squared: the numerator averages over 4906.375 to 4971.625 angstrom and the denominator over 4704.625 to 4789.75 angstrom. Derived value 1.2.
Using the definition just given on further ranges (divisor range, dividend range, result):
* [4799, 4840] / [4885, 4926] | 1.13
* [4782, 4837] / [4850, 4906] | 1.11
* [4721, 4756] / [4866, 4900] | 1.12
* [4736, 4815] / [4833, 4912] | 1.11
